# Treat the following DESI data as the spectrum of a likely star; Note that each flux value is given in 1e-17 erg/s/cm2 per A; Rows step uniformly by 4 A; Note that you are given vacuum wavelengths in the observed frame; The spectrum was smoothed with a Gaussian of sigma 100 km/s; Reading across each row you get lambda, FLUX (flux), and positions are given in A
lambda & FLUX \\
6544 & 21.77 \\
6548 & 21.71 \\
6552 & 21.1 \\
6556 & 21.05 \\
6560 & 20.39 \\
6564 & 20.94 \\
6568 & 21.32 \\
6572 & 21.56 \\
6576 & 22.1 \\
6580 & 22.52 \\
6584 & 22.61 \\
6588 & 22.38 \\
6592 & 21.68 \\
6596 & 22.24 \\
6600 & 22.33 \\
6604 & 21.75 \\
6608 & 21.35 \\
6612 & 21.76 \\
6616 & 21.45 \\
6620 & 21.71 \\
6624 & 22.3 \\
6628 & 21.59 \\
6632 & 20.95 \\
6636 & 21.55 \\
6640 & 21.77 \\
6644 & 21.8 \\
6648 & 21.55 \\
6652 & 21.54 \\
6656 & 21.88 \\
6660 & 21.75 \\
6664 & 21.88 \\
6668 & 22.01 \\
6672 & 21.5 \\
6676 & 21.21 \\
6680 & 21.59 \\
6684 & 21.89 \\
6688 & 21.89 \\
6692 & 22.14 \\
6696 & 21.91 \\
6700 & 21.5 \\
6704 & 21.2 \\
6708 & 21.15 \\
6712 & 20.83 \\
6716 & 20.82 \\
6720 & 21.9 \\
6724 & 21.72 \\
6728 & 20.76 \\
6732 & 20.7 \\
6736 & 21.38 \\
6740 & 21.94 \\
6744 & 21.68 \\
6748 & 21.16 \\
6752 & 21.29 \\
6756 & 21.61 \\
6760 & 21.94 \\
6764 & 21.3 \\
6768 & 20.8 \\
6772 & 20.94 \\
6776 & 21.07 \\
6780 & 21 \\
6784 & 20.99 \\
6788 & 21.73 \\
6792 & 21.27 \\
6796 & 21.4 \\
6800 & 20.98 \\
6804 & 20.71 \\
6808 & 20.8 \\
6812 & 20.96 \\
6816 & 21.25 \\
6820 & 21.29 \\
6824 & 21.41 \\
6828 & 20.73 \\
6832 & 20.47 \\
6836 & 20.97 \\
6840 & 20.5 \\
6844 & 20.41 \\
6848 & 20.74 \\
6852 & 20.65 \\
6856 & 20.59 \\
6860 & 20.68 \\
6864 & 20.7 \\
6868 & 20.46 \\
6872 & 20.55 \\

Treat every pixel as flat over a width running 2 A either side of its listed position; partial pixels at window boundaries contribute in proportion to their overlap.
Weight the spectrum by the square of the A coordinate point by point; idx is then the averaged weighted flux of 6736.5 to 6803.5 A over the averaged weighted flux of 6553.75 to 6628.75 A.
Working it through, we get 1.0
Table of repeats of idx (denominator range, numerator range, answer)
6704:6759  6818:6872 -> 1.01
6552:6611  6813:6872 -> 1.03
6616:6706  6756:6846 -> 1.01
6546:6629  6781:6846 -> 1.03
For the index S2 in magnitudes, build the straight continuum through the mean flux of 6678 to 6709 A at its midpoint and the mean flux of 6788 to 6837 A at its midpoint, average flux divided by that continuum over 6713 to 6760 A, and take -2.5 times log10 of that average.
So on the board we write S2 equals 0.004 mag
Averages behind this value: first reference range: 21.7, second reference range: 21.1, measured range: 21.4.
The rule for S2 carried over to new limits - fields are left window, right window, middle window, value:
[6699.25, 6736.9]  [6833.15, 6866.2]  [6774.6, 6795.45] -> -0.02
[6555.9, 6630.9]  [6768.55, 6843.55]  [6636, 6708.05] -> -0.01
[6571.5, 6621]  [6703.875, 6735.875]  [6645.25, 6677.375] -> -0.01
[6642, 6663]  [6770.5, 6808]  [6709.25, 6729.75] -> 0.01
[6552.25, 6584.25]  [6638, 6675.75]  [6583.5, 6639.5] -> -0.01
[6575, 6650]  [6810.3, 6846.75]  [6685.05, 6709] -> -0.01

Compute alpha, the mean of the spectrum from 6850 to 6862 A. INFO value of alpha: 20.6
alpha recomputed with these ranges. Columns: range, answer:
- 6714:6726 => 21.5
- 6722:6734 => 21.1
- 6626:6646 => 21.5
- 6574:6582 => 22.3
